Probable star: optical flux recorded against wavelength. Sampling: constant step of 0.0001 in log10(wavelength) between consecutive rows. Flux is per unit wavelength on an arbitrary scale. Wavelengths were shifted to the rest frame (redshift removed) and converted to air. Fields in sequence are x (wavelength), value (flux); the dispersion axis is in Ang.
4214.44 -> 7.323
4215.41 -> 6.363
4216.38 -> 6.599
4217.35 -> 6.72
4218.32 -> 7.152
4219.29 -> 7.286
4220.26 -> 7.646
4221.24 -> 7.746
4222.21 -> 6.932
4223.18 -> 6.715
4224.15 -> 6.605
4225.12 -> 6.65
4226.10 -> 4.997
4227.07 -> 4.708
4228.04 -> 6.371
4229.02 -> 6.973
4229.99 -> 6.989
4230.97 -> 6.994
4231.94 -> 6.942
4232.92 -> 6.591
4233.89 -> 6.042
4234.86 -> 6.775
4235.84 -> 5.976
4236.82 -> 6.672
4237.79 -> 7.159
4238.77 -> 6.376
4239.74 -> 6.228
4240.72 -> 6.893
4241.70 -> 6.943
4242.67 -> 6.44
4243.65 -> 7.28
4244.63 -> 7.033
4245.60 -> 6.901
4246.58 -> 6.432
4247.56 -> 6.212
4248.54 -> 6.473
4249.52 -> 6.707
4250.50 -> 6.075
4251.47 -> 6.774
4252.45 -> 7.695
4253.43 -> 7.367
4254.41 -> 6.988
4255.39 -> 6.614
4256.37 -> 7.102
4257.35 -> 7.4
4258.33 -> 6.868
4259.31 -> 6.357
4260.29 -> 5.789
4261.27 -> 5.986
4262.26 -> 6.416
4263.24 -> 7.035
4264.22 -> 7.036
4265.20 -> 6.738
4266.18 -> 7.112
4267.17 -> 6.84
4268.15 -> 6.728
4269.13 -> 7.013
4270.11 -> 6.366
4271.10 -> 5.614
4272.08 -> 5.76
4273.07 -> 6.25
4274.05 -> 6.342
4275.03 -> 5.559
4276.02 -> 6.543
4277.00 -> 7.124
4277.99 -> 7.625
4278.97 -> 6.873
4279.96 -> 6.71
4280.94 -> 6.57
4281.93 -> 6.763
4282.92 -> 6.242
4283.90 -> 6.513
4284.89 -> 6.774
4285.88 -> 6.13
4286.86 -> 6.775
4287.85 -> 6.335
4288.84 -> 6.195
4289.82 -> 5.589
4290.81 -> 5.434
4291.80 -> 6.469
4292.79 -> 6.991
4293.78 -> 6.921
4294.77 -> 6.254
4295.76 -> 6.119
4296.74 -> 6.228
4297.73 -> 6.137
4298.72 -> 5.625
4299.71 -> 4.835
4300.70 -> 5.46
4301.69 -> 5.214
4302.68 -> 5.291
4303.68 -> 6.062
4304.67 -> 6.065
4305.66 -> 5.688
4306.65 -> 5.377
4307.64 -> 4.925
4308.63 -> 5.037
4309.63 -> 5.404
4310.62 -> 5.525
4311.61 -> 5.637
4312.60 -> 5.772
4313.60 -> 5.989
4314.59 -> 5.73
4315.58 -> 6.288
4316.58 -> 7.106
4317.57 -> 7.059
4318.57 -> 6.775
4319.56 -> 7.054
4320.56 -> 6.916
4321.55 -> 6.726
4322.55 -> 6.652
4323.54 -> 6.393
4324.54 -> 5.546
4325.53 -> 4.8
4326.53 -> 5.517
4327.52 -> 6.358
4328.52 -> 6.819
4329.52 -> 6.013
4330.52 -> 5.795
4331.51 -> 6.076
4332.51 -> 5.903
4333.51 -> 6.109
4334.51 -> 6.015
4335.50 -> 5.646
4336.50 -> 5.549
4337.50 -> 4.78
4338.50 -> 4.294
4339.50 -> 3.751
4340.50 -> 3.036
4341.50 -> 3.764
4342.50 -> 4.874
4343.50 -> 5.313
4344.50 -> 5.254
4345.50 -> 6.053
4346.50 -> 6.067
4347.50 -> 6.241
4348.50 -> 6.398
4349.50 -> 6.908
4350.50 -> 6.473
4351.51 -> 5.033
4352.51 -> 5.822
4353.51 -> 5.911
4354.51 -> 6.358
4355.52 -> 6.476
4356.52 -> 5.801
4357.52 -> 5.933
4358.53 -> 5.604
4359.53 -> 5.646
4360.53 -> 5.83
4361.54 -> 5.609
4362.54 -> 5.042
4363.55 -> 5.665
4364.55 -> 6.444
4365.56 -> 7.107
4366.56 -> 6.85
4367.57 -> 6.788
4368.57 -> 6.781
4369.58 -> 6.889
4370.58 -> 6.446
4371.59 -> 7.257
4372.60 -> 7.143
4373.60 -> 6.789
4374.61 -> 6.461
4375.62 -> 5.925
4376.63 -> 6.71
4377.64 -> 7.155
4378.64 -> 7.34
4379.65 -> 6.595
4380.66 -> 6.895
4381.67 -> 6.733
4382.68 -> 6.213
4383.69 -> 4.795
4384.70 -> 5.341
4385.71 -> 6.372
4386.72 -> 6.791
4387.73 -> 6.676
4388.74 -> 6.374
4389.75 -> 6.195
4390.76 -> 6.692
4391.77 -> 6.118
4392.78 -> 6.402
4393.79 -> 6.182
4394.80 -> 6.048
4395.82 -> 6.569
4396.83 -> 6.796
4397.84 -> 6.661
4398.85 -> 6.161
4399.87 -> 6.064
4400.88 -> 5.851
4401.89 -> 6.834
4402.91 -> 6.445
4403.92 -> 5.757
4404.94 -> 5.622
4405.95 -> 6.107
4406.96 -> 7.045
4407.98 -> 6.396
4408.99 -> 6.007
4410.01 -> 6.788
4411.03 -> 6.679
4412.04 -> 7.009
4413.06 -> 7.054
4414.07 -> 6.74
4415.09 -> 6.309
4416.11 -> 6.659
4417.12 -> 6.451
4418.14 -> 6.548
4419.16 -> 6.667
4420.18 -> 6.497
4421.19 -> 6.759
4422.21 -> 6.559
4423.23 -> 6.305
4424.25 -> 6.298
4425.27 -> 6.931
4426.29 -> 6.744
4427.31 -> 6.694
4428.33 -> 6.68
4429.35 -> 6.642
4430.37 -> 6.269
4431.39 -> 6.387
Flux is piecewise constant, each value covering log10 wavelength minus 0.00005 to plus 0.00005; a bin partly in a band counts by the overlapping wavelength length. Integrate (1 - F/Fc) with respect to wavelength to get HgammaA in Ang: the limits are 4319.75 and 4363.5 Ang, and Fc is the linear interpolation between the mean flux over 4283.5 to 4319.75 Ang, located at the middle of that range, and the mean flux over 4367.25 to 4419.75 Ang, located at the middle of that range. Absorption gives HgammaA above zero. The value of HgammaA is 3.57 Ang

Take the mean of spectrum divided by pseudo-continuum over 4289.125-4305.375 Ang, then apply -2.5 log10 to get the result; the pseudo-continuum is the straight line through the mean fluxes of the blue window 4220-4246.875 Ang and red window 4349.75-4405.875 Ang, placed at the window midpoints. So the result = 0.10 mag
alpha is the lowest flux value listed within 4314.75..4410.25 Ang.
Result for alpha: 3.036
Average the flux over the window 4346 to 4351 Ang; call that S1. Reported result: 6.42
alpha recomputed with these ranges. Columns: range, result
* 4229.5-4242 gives 5.976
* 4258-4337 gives 4.8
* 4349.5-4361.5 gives 5.033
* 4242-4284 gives 5.559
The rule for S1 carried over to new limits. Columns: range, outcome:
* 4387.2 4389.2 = 6.53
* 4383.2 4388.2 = 5.99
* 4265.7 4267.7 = 6.95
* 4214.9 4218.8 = 6.72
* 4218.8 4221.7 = 7.54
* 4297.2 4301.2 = 5.52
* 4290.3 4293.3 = 6.28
